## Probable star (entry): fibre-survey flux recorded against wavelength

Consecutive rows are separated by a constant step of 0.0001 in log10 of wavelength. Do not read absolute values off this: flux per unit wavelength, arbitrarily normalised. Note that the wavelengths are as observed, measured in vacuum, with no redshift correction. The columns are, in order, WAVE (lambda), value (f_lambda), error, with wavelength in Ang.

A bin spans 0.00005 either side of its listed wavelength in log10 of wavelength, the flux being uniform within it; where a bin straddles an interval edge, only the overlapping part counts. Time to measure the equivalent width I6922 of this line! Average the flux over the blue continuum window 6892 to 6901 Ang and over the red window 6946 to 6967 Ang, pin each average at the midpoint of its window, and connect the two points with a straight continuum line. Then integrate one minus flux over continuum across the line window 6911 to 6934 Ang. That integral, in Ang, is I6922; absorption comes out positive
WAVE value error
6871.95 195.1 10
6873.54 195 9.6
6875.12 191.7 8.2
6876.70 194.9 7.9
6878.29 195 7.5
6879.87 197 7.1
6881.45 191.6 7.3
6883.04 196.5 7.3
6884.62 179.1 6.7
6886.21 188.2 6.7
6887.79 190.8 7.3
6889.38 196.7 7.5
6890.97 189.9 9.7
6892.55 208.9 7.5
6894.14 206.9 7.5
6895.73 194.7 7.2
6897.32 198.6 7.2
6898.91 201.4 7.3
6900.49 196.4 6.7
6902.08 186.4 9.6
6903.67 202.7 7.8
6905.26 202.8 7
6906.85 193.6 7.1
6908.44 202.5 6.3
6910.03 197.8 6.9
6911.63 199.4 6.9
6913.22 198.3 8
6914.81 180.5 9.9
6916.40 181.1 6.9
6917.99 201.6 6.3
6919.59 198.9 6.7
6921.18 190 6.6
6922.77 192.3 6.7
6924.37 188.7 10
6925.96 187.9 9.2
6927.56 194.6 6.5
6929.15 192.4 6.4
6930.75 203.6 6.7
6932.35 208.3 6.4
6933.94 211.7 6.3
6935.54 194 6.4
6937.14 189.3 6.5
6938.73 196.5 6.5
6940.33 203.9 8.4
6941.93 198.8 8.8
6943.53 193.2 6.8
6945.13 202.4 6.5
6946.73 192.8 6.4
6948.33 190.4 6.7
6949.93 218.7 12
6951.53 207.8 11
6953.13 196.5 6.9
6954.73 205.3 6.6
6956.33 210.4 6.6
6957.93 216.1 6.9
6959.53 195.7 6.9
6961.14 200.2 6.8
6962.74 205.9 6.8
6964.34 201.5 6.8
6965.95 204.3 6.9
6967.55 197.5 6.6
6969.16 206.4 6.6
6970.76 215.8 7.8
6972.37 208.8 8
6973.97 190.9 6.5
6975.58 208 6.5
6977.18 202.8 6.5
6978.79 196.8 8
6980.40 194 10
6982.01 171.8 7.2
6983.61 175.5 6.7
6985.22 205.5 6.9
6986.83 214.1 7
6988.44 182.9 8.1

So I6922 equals 0.8 Ang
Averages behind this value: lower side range 201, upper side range 204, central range 195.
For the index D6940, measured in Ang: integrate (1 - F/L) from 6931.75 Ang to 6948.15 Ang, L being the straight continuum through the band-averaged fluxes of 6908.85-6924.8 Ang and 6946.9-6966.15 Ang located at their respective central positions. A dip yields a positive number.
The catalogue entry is 0.07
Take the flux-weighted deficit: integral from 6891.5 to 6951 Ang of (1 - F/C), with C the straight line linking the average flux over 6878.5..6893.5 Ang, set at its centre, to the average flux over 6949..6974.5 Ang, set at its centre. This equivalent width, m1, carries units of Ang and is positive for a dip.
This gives 0.5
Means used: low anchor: 193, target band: 197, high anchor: 205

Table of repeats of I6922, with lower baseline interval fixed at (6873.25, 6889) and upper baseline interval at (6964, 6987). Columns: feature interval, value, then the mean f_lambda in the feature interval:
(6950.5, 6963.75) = -0.5 Ang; 205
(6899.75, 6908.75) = -0.2 Ang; 197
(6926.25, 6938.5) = -0.2 Ang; 199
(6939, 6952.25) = -0.3 Ang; 201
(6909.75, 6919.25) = 0.1 Ang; 193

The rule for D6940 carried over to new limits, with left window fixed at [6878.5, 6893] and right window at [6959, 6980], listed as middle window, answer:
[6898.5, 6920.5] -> 0.0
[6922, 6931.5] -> 0.2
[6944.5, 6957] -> -0.2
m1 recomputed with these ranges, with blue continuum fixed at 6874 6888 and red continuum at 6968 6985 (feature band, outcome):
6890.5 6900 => -0.37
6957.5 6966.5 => -0.32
